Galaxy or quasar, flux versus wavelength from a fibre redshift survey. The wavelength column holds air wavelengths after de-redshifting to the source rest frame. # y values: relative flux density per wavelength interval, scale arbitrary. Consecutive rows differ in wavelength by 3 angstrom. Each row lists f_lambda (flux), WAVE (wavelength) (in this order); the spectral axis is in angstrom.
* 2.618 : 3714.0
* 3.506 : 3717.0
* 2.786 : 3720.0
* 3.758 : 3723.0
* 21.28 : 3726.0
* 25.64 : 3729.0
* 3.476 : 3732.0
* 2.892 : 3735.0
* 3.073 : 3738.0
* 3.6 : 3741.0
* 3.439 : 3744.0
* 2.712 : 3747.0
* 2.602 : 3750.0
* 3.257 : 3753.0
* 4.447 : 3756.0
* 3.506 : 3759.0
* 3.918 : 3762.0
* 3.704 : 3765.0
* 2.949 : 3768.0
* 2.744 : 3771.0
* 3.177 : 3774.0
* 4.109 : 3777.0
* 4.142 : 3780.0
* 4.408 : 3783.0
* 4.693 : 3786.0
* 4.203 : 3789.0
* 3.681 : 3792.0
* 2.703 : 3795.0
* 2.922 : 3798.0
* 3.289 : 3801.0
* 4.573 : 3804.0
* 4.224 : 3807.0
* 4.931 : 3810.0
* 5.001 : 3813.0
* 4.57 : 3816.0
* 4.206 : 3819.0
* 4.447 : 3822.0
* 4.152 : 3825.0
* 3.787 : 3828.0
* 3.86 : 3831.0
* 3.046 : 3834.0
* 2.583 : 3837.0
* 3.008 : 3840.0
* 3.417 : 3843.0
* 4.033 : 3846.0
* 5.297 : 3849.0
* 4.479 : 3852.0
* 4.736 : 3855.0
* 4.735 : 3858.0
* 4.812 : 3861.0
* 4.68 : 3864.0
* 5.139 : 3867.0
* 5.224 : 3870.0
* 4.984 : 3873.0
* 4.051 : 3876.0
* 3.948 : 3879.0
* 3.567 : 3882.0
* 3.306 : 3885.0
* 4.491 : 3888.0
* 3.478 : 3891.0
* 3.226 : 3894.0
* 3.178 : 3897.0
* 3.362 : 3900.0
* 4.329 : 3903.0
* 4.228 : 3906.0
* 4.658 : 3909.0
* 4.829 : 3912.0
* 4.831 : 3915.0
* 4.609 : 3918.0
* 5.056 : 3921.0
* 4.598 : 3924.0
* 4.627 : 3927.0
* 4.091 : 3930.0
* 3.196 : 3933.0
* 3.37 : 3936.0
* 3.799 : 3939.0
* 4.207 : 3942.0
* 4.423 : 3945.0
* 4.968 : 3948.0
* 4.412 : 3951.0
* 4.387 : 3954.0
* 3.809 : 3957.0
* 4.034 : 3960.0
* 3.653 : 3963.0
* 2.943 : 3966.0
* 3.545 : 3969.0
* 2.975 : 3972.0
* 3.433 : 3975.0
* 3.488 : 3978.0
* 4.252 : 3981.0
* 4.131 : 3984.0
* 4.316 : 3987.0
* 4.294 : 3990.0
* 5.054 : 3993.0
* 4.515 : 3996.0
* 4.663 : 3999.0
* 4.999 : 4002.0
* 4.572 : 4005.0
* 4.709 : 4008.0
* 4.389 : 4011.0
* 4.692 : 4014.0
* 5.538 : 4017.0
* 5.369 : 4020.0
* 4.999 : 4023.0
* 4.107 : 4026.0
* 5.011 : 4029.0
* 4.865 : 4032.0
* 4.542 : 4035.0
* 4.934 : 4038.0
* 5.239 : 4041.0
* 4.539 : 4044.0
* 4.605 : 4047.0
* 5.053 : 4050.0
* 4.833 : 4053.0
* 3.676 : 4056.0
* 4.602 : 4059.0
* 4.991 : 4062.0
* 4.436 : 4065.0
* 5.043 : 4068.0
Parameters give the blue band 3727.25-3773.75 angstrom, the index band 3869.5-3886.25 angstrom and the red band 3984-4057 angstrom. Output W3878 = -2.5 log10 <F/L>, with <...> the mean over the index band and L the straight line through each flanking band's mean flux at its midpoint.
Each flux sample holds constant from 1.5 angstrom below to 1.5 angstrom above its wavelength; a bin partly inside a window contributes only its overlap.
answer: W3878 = 0.16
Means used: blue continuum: 4.84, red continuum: 4.72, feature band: 4.13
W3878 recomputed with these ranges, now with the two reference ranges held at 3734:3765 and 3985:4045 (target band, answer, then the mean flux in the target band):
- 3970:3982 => 0.29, 3.51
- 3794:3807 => 0.04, 3.5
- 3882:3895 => 0.13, 3.63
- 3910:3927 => -0.12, 4.77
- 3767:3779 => 0.06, 3.29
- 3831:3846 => 0.20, 3.2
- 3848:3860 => -0.22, 4.79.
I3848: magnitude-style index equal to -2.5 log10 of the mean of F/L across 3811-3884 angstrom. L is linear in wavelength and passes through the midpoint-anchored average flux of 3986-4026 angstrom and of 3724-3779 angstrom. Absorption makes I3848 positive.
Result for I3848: 0.23 mag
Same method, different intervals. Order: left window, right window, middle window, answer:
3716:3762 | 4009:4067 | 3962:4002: 0.24 mag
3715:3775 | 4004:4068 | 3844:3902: 0.19 mag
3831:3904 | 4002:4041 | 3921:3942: 0.08 mag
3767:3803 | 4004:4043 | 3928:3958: 0.09 mag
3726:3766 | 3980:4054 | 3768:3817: 0.38 mag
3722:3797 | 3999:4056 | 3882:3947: 0.20 mag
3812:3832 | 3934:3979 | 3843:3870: -0.13 mag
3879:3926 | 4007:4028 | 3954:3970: 0.22 mag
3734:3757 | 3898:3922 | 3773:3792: -0.17 mag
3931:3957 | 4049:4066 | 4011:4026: -0.13 mag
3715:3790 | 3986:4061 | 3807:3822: 0.09 mag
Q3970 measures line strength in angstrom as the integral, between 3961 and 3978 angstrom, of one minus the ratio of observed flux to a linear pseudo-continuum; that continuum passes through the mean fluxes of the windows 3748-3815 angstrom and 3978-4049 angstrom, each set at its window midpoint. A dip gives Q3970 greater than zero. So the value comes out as 4.4 angstrom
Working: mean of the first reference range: 3.78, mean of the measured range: 3.35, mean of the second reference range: 4.69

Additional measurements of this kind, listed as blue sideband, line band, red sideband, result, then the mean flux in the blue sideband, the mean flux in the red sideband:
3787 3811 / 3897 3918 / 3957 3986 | -3.5 angstrom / 3.81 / 3.63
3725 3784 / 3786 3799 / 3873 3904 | 3.6 angstrom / 5.33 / 3.75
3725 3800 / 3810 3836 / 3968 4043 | 3.8 angstrom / 4.97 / 4.51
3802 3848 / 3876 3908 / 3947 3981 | 1.3 angstrom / 4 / 3.79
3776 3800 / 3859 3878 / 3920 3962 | -3.6 angstrom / 3.84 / 4.2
